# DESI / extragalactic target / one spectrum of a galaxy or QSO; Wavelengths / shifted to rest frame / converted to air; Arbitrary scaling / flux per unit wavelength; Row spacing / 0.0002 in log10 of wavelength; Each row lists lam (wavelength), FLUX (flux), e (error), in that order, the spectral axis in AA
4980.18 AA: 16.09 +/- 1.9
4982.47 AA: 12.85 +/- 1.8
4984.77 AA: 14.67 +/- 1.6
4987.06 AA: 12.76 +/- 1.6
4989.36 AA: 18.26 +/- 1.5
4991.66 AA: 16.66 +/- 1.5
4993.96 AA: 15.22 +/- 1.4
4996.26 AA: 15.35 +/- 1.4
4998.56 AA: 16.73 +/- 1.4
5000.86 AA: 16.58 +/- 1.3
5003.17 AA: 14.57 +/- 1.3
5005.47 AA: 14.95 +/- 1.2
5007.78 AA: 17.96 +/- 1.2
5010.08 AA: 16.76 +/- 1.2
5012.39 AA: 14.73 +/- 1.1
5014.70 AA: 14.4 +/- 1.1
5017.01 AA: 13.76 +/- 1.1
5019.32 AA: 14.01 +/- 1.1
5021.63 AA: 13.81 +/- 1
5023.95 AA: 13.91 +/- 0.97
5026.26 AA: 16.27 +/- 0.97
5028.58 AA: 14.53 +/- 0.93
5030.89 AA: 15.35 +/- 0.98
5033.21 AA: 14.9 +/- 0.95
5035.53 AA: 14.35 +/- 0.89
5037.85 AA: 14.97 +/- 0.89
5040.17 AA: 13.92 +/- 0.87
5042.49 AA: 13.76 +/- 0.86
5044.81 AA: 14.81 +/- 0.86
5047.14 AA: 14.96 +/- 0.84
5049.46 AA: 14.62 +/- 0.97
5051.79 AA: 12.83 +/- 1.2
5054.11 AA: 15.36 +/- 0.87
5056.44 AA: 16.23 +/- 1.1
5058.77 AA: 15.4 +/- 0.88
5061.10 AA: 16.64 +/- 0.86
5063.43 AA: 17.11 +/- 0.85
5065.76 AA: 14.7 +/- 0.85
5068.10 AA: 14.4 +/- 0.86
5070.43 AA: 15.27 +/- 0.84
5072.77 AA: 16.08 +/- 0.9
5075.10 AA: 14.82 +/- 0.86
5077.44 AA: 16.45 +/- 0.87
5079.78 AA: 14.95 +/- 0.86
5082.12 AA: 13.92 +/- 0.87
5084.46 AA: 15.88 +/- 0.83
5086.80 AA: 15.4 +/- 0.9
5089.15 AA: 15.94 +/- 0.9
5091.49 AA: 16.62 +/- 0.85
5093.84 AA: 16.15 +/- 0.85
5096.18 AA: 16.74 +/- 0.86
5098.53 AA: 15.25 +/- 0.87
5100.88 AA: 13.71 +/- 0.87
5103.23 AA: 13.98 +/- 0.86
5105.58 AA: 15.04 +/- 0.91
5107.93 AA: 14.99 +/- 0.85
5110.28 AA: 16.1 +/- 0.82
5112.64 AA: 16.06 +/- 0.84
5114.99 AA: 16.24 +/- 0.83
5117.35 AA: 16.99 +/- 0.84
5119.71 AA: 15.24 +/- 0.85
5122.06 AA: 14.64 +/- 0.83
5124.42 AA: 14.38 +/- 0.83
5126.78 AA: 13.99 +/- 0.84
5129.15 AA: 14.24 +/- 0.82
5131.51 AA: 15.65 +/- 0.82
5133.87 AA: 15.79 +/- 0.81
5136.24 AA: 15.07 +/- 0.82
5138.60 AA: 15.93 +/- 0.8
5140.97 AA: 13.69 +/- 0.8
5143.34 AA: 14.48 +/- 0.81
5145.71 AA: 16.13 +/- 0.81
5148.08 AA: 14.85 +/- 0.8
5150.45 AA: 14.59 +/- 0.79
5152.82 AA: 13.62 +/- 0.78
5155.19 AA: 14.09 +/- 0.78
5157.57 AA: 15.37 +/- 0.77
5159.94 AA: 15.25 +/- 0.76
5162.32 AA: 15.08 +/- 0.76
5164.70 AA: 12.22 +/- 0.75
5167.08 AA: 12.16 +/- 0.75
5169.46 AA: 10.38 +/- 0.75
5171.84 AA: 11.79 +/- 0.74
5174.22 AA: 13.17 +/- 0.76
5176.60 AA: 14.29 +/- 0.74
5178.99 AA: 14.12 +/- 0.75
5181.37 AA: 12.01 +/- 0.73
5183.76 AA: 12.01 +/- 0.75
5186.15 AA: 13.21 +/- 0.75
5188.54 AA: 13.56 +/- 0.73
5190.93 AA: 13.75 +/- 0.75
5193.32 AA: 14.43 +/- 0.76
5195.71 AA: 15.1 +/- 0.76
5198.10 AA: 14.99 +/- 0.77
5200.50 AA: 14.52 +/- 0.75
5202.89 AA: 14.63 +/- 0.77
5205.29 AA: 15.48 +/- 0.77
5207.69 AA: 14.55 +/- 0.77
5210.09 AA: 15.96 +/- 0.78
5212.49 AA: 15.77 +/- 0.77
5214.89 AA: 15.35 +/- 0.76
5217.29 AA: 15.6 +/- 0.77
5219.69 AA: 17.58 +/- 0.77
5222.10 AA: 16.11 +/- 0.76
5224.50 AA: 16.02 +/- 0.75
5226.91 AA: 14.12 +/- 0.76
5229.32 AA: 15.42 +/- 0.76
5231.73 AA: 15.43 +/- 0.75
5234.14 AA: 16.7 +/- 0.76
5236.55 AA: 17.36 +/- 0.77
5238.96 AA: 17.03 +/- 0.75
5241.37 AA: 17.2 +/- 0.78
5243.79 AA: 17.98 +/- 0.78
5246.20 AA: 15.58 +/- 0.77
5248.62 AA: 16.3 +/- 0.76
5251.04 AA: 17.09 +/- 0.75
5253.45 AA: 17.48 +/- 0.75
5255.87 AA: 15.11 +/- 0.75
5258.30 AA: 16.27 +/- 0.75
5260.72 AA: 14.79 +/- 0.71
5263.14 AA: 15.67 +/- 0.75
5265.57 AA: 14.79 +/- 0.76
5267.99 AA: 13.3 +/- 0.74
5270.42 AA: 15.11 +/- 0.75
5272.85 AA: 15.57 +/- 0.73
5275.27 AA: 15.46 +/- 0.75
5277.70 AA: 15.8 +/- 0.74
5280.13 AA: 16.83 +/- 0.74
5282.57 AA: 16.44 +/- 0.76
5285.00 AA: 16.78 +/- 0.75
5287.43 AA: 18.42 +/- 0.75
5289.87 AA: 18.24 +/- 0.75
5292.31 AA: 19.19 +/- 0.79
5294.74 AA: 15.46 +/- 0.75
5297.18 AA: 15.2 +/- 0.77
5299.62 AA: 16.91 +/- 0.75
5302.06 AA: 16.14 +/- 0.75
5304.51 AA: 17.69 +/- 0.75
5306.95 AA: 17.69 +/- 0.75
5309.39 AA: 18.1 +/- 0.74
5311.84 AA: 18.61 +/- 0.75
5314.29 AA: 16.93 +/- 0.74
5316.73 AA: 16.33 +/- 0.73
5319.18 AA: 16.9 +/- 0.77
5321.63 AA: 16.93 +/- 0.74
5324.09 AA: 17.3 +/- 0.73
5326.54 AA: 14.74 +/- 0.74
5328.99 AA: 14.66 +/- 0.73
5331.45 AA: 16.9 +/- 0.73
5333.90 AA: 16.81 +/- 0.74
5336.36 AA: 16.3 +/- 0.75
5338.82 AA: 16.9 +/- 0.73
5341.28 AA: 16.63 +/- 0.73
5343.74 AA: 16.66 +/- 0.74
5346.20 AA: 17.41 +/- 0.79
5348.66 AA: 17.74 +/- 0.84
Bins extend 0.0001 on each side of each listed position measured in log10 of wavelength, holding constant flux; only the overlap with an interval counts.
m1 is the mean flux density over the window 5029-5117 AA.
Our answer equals 15.3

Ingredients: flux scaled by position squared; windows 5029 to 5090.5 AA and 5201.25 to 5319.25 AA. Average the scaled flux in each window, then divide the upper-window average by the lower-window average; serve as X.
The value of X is 1.16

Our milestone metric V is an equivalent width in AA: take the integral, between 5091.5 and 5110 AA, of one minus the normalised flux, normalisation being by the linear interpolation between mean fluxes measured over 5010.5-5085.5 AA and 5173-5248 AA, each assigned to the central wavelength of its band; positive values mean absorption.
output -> -0.33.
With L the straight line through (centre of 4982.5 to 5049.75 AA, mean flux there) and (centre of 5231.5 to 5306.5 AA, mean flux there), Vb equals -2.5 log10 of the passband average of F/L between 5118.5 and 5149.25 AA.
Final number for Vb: 0.05 mag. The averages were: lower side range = 15.1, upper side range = 16.4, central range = 14.9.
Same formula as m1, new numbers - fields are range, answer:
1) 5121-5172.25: 14.3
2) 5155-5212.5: 13.9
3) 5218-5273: 16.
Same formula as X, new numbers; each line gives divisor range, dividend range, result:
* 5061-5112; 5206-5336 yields 1.14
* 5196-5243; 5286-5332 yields 1.11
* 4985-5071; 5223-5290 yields 1.16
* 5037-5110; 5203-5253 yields 1.13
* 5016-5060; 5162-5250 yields 1.08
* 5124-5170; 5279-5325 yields 1.26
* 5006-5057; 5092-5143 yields 1.06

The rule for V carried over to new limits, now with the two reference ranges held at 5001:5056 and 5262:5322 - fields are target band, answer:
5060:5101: -1.20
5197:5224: 0.87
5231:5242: -0.39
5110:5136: 0.15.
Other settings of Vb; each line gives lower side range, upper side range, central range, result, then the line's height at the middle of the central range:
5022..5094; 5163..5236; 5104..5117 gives -0.06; 14.9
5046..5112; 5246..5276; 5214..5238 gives -0.03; 15.5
